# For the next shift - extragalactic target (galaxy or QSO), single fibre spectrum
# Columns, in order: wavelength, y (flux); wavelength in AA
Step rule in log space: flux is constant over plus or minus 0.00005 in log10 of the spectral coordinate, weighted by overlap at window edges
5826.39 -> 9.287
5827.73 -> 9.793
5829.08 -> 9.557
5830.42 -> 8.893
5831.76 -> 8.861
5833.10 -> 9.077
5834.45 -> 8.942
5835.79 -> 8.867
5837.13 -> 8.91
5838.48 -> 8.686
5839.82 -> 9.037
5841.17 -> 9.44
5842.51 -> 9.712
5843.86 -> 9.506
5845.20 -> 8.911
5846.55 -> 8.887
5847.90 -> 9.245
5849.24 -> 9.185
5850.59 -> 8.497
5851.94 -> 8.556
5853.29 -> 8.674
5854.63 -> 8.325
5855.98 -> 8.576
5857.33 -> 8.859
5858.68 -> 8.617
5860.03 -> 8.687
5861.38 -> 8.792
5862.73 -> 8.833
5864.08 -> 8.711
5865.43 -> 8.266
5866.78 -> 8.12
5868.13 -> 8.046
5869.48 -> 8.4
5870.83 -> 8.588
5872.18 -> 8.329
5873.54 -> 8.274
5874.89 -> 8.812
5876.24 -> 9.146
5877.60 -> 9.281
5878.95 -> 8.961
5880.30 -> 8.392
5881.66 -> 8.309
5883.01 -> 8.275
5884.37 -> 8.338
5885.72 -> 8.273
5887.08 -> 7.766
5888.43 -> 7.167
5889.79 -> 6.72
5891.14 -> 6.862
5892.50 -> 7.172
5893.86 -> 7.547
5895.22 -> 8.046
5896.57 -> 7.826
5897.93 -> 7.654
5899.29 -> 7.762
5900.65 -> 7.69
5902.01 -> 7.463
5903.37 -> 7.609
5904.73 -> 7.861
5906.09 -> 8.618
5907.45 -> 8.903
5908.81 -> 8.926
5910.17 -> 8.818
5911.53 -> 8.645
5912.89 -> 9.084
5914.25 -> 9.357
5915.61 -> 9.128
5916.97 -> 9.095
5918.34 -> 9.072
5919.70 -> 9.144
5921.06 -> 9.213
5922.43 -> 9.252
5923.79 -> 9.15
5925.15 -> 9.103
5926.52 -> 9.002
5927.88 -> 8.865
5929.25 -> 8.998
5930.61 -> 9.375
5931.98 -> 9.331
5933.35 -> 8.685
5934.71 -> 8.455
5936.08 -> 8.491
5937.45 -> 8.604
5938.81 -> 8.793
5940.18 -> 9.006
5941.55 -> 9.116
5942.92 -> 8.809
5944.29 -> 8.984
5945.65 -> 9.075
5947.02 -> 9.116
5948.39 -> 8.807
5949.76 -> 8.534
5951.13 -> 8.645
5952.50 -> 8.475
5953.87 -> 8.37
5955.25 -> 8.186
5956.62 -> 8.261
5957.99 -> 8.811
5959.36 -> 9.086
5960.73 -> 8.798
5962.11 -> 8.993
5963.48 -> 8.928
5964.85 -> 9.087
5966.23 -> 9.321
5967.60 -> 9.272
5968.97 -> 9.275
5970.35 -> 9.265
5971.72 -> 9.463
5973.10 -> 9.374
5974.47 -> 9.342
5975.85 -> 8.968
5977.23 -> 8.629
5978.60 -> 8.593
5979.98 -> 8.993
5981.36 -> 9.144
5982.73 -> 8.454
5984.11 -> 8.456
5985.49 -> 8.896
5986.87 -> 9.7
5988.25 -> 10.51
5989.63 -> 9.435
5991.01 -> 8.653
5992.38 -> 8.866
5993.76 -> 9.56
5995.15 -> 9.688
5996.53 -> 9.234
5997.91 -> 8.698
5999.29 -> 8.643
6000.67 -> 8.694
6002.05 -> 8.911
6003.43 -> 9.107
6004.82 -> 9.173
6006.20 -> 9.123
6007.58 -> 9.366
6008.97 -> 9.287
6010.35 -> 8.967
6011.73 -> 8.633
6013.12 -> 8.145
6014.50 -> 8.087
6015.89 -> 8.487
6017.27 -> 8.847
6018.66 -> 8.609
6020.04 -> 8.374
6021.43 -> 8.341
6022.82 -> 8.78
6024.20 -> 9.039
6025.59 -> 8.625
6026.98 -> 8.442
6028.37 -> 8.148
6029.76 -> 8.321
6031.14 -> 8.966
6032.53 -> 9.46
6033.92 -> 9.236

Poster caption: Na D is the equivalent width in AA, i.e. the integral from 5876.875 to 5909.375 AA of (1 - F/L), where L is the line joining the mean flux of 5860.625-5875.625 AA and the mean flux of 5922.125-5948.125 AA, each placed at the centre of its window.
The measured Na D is 2.6 AA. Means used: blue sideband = 8.48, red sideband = 8.95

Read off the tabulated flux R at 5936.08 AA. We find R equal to 8.491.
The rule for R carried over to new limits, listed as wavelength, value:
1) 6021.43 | 8.341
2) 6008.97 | 9.287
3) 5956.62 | 8.261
